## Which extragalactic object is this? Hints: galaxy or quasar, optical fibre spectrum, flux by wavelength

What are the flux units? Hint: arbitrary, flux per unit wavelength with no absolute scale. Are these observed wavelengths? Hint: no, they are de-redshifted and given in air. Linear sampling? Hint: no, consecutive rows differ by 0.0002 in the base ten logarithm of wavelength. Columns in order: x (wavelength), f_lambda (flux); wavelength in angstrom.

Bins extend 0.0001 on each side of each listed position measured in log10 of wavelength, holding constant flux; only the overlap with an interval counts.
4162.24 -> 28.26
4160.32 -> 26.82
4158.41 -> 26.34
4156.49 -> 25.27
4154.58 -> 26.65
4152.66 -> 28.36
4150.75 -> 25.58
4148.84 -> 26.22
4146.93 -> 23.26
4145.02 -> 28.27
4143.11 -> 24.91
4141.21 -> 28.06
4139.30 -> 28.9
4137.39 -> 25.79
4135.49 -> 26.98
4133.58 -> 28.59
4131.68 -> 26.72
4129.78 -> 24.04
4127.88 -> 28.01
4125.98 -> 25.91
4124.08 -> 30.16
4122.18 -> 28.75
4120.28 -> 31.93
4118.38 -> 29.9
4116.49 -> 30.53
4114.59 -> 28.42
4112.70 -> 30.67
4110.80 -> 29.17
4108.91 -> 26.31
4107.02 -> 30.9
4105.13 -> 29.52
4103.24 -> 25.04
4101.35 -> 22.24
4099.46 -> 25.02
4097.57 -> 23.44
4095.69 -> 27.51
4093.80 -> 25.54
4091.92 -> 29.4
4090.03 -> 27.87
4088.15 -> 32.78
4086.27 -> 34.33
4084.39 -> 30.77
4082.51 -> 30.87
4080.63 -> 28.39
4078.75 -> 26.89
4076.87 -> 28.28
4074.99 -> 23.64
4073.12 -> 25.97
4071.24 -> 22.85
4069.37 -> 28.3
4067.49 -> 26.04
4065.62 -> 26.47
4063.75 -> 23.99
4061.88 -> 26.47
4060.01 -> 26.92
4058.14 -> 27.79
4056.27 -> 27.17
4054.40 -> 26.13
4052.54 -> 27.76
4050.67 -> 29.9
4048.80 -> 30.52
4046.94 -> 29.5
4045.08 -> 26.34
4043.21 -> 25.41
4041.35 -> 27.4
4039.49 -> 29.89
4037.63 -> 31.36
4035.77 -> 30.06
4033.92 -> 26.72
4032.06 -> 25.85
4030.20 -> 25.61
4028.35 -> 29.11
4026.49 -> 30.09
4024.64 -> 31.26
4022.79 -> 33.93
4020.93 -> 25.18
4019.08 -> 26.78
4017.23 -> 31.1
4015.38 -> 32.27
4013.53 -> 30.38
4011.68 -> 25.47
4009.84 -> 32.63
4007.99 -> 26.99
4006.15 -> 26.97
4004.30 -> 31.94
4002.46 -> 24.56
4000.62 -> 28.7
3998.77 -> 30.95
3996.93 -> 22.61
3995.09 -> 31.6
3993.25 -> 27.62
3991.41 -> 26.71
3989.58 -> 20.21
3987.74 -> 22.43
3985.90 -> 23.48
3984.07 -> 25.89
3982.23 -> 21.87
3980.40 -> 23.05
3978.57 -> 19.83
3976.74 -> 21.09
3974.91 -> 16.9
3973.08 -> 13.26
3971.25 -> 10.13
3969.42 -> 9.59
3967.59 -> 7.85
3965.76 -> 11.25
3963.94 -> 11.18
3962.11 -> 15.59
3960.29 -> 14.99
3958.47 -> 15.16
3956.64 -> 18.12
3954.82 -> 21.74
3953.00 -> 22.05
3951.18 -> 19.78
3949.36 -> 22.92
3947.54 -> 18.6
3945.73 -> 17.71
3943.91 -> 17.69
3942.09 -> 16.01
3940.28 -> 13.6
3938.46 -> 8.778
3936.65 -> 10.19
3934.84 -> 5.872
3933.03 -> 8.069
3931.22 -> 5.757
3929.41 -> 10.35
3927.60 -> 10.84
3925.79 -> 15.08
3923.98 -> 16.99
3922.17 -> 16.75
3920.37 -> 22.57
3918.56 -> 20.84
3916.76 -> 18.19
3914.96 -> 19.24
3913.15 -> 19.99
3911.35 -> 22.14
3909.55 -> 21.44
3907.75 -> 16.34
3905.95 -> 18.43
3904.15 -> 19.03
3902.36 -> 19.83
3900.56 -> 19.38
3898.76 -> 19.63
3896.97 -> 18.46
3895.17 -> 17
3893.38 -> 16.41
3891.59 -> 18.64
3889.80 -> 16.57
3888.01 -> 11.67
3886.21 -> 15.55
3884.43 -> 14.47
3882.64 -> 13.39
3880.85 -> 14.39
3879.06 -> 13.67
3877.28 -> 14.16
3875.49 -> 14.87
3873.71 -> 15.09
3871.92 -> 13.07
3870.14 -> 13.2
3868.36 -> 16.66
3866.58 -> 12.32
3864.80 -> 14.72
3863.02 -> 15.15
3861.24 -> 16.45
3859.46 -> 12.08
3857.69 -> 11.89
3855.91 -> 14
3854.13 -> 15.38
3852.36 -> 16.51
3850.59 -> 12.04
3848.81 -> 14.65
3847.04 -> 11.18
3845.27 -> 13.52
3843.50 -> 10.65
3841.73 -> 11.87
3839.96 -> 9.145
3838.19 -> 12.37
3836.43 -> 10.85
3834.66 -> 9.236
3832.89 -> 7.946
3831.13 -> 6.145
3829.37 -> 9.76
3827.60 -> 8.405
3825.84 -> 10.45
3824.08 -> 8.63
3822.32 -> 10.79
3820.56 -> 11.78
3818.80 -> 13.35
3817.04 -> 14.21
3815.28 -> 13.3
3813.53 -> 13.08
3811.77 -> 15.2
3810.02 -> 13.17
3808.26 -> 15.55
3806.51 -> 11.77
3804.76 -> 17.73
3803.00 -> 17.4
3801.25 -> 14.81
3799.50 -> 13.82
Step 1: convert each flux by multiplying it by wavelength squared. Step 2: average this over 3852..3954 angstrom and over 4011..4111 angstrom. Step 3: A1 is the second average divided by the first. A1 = 1.91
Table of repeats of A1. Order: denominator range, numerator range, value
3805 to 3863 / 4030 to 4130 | 2.59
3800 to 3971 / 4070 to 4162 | 2.13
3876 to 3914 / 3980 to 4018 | 1.66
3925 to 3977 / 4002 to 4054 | 2.13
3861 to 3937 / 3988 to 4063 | 1.91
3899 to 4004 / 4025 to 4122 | 1.63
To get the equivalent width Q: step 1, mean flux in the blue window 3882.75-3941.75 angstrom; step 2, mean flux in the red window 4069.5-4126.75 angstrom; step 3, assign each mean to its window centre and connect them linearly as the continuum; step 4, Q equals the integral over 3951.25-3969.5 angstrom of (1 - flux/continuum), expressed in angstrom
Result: 3.57 angstrom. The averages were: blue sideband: 15.8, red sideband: 28.1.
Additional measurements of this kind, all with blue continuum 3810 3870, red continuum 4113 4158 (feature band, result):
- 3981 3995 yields -3.2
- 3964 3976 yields 4.7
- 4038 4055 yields -4.0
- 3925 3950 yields 6.5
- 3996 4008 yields -4.1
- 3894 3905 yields -2.5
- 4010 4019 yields -3.6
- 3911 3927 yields -2.5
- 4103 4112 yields -0.9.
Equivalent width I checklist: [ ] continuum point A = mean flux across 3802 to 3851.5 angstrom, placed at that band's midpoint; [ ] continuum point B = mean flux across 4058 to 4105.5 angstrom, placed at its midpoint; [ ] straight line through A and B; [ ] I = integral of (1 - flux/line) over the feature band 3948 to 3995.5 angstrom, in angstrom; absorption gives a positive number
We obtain 4.1 angstrom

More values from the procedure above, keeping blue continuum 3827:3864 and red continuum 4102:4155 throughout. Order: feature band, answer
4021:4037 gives -4.87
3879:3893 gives -0.73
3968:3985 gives 1.45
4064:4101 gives -3.35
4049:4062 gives -2.21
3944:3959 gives -1.42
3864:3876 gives -0.88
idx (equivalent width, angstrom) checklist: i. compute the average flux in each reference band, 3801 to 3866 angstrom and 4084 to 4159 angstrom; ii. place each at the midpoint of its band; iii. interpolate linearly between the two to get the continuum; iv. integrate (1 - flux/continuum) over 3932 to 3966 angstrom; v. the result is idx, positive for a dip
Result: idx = 6.2 angstrom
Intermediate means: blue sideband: 12.5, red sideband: 27.7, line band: 15.3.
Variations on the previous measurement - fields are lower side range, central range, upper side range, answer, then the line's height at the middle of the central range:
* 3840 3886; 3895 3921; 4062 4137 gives -4.9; 16.4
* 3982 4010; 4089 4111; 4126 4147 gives 0.0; 26.7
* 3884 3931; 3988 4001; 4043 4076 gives -2.2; 22.8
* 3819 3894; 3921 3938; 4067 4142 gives 5.9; 17.3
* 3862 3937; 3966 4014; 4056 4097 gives -2.1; 21.8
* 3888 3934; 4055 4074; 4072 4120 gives 0.0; 26.3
